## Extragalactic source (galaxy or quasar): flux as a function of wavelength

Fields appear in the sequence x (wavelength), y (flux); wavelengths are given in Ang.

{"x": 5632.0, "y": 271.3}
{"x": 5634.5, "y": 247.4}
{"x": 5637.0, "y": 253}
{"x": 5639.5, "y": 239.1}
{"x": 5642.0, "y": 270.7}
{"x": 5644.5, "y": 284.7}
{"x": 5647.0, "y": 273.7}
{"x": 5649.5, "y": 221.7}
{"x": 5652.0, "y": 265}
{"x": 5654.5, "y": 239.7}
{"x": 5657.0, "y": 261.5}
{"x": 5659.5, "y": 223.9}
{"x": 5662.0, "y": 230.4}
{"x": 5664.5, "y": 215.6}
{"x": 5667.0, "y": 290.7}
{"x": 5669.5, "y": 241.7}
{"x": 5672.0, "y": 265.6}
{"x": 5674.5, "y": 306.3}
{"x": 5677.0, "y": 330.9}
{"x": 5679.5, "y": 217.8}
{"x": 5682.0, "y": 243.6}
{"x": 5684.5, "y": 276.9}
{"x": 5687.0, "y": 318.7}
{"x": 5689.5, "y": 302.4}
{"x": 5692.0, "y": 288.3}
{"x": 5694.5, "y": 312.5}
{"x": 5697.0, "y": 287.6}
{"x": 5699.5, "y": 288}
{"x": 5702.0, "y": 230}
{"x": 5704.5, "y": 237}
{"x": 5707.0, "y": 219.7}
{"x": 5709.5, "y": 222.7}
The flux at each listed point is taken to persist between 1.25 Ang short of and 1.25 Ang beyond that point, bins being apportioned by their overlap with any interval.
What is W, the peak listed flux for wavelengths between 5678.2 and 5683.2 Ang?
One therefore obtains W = 243.6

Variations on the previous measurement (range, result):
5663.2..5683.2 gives 330.9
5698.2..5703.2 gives 288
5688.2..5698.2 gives 312.5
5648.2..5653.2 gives 265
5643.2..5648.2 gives 284.7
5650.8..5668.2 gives 290.7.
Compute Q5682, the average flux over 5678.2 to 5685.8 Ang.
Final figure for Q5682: 247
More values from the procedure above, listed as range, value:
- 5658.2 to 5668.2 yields 240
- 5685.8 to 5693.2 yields 303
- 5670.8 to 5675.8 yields 287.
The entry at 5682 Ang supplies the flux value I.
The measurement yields 243.6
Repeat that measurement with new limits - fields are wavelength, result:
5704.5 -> 237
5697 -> 287.6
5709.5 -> 222.7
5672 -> 265.6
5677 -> 330.9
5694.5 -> 312.5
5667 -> 290.7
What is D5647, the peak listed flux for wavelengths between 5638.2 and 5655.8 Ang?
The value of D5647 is 284.7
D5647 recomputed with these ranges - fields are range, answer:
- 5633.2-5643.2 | 270.7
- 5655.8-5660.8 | 261.5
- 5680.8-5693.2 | 318.7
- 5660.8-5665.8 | 230.4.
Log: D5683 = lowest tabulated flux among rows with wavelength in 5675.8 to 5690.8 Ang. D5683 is 217.8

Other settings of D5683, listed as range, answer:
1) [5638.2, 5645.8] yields 239.1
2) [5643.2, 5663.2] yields 221.7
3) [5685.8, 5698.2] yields 287.6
